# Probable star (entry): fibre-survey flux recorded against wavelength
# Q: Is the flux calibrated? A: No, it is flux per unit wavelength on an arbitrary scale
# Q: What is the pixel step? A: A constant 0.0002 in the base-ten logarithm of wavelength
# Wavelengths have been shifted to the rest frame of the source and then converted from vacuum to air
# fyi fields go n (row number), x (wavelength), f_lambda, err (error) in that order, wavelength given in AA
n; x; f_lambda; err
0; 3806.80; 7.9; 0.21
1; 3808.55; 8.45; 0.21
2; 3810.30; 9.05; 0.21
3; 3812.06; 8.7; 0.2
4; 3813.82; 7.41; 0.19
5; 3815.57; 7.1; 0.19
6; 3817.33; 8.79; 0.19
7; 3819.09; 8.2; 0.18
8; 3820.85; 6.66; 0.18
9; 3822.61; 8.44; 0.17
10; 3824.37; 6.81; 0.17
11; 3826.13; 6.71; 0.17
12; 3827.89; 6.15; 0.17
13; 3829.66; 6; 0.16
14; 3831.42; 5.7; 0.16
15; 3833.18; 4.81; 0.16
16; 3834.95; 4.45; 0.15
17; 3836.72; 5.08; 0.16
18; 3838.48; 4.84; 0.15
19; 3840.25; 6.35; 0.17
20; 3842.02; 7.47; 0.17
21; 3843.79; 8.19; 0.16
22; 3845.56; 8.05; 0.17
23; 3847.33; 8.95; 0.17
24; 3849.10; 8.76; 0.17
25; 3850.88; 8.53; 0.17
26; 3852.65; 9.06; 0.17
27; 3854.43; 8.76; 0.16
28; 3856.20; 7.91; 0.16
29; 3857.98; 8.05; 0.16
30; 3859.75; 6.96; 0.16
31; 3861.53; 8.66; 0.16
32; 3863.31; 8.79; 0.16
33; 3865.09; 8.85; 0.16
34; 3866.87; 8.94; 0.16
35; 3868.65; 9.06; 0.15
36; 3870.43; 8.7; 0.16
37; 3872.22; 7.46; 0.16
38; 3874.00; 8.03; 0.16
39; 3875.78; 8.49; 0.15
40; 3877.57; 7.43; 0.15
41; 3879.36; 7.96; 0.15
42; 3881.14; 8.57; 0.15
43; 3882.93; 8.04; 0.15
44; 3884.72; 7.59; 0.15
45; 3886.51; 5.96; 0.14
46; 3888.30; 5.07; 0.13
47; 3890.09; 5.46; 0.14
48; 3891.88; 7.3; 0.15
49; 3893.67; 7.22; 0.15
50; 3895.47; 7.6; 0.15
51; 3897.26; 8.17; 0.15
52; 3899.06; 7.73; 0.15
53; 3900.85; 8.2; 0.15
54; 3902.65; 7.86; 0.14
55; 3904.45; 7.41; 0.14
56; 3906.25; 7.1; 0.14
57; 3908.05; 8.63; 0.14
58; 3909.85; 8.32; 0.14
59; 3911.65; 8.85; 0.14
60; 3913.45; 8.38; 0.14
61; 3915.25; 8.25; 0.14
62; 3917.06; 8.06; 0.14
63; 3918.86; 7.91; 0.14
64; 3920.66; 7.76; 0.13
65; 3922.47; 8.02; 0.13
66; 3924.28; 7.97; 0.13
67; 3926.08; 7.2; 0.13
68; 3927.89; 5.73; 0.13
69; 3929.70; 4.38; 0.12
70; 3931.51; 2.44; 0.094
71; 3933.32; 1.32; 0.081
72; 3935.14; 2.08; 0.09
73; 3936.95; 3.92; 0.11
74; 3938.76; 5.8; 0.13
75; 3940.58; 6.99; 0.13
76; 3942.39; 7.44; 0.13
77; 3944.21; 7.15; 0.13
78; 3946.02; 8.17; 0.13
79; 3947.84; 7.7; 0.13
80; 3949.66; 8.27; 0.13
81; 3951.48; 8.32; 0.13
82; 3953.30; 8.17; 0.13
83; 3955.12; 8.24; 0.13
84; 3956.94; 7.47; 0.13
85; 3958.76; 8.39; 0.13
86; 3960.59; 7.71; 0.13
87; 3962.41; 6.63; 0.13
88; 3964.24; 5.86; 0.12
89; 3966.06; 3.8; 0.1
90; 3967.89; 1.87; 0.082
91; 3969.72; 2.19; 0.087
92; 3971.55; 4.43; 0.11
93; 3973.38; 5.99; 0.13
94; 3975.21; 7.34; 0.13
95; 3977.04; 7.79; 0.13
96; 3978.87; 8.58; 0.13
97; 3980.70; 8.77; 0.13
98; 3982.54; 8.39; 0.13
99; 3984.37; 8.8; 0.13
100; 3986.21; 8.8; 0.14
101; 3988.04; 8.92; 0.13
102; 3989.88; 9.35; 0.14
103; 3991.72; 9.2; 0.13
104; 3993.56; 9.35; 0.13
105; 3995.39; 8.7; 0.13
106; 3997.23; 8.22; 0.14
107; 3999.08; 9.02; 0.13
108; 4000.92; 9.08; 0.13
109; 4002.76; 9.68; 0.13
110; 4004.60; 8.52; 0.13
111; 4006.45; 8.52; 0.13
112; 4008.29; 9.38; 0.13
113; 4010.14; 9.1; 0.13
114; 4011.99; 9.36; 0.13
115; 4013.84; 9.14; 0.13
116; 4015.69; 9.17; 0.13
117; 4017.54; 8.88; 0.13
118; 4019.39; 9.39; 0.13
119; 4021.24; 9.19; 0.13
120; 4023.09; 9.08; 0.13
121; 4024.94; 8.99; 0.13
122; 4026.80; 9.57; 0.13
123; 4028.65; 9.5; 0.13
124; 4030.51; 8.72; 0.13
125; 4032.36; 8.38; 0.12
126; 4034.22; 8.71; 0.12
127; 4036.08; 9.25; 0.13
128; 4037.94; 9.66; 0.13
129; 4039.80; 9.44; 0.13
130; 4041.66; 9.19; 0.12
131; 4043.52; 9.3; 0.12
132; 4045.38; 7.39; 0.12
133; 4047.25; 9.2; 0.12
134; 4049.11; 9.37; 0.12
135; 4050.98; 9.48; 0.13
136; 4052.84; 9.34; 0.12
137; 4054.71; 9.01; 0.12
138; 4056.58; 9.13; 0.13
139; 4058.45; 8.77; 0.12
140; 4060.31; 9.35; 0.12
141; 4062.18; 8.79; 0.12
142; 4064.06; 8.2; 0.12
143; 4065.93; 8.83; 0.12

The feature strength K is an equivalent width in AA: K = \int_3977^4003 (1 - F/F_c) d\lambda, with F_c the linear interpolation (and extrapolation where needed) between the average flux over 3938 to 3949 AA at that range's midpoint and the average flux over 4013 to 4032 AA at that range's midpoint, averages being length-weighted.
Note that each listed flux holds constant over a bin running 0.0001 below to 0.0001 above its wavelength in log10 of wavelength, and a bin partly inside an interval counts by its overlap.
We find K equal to -1.5 AA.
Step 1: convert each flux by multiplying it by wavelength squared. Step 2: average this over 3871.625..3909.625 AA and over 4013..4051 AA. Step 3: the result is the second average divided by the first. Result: 1.3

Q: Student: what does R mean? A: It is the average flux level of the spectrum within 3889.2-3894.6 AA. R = 6.66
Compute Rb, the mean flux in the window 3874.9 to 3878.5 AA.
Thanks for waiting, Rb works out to 7.94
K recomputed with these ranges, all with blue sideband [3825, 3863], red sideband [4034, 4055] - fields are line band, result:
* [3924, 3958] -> 7.92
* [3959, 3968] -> 2.82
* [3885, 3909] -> 1.41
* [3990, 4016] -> -0.96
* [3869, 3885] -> -1.31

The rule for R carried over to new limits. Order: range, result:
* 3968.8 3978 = 5.56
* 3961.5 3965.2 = 6.22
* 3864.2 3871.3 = 8.89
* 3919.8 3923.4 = 7.88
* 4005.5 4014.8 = 9.09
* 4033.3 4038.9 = 9.2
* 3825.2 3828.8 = 6.43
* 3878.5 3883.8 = 8.2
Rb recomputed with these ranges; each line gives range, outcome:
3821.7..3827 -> 7.32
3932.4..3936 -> 1.69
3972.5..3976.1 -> 6.67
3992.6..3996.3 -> 9.05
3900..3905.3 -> 7.82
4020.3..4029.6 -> 9.27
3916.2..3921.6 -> 7.92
